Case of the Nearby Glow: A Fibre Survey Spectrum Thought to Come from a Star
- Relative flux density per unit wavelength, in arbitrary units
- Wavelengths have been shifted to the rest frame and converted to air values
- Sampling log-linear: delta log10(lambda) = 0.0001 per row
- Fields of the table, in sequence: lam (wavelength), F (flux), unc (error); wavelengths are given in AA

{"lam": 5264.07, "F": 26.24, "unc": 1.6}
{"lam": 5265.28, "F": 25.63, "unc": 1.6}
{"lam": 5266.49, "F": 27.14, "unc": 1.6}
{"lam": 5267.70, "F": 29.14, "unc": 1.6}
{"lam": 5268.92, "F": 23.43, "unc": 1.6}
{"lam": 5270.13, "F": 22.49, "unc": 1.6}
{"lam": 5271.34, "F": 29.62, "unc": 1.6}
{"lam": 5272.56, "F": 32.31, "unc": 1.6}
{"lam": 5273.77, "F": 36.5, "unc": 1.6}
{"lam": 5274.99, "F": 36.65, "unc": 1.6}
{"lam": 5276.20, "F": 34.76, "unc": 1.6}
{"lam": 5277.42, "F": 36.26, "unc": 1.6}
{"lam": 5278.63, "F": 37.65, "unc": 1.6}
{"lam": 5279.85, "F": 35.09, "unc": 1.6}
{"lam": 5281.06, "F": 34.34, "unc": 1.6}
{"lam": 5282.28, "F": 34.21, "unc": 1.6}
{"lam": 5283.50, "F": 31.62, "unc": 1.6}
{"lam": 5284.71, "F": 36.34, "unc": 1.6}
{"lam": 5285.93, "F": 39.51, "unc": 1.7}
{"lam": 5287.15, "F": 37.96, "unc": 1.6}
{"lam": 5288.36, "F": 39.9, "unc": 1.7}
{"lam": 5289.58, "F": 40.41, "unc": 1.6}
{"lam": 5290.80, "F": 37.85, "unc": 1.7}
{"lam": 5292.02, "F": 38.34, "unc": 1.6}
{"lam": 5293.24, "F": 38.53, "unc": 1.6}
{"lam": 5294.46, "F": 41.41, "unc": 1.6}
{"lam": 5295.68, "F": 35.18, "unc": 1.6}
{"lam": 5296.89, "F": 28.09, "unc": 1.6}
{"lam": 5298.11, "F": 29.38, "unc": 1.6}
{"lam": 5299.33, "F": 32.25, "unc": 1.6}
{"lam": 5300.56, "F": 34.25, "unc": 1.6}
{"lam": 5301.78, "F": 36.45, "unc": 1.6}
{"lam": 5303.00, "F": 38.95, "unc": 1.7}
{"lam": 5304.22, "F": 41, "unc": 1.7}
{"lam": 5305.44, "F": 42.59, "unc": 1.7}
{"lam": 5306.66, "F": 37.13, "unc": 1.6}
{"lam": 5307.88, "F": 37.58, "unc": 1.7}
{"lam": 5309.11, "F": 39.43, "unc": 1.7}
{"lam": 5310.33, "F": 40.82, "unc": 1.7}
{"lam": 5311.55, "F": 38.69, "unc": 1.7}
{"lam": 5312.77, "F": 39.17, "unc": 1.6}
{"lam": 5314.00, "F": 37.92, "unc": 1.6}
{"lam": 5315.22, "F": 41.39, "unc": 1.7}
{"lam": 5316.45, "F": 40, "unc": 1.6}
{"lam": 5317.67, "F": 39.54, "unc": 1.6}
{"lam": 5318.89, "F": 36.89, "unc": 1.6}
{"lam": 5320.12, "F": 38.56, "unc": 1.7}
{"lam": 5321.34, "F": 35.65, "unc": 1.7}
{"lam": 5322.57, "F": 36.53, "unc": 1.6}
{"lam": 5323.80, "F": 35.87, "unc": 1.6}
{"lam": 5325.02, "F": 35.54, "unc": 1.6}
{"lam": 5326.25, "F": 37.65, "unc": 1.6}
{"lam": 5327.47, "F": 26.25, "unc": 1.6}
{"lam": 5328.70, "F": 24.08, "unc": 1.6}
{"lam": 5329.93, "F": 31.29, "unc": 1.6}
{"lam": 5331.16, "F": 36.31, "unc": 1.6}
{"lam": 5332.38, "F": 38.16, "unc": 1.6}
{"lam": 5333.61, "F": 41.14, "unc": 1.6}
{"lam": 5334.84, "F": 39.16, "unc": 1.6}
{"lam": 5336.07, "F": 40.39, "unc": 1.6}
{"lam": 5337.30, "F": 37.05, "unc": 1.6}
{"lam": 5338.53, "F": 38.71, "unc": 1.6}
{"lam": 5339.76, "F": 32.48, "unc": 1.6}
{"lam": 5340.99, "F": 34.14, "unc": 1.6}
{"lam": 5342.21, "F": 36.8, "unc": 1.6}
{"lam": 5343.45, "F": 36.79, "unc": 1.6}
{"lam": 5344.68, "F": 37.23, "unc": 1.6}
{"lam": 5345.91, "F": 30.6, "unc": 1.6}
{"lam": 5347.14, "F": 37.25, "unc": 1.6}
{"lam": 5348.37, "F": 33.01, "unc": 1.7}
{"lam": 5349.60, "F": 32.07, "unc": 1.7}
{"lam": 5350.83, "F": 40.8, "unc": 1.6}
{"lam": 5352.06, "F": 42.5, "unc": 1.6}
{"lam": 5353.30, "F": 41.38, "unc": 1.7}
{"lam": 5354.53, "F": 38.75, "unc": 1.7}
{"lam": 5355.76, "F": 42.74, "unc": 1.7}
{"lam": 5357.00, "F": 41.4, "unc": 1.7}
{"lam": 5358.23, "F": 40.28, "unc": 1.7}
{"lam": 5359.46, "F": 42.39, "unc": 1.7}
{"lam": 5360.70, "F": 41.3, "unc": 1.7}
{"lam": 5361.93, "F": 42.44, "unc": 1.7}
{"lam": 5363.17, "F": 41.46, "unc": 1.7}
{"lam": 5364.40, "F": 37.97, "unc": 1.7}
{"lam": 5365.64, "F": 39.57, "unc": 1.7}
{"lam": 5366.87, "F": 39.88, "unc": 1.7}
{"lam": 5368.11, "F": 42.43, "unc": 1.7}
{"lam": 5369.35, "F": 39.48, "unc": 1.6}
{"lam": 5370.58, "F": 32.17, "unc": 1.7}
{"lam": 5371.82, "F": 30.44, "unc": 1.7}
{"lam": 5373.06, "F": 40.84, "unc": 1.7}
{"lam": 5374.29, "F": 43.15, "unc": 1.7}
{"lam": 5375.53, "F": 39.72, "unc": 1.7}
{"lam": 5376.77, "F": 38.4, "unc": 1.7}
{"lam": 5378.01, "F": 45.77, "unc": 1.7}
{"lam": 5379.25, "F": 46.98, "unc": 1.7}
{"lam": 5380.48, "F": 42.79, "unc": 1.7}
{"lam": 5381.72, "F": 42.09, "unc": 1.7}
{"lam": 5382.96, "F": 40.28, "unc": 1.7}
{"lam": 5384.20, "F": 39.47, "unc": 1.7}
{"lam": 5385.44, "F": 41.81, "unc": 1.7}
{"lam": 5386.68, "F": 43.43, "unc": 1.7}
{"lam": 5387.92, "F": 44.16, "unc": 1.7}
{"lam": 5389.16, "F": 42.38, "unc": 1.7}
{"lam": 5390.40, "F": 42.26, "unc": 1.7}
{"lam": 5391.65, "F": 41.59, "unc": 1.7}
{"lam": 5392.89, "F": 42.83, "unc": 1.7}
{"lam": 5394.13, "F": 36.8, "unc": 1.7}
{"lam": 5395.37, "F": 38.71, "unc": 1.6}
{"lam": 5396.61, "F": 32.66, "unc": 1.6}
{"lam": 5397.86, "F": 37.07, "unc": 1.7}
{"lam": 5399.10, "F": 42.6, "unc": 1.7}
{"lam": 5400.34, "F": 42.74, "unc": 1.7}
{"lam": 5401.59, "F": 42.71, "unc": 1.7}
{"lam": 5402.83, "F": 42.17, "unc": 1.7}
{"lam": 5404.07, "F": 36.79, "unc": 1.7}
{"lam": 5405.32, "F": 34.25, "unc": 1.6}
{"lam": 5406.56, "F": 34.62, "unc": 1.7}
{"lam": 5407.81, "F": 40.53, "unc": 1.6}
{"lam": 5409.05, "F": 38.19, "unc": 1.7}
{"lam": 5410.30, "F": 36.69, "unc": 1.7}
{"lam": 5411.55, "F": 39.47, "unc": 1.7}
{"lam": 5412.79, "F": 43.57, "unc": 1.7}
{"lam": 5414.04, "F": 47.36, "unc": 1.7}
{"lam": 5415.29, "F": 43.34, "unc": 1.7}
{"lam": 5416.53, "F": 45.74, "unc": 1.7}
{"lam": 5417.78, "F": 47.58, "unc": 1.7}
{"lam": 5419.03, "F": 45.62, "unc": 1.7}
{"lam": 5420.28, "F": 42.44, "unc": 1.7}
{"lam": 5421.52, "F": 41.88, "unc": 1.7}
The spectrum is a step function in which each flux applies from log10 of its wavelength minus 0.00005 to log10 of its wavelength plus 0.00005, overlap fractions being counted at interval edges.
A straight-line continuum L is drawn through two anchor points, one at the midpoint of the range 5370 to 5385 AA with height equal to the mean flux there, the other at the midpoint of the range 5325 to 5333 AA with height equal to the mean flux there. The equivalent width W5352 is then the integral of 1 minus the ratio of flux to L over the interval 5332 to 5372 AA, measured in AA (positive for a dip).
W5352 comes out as -2.5 AA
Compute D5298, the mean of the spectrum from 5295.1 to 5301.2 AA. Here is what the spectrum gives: 31.8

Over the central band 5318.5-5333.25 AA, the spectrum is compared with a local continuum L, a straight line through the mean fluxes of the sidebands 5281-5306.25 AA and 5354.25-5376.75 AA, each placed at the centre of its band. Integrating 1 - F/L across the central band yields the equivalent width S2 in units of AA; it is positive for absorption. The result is 1.4 AA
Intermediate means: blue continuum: 36.6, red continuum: 39.8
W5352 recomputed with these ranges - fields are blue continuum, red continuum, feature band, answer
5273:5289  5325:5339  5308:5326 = -1.31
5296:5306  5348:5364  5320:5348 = 2.01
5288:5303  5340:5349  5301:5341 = -1.89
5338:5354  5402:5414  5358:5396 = -3.06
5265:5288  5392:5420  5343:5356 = -0.07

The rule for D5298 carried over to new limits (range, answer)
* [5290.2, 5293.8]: 38.2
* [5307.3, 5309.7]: 38.4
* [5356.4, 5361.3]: 41.4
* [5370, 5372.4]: 31.3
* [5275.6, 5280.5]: 35.9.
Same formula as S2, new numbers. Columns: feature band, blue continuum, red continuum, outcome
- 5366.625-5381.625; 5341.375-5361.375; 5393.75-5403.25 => -0.5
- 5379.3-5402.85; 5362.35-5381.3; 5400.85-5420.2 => -0.2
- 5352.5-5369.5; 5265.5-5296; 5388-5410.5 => -1.4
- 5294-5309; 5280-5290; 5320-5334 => -0.2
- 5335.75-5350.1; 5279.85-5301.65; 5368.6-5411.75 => 0.9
